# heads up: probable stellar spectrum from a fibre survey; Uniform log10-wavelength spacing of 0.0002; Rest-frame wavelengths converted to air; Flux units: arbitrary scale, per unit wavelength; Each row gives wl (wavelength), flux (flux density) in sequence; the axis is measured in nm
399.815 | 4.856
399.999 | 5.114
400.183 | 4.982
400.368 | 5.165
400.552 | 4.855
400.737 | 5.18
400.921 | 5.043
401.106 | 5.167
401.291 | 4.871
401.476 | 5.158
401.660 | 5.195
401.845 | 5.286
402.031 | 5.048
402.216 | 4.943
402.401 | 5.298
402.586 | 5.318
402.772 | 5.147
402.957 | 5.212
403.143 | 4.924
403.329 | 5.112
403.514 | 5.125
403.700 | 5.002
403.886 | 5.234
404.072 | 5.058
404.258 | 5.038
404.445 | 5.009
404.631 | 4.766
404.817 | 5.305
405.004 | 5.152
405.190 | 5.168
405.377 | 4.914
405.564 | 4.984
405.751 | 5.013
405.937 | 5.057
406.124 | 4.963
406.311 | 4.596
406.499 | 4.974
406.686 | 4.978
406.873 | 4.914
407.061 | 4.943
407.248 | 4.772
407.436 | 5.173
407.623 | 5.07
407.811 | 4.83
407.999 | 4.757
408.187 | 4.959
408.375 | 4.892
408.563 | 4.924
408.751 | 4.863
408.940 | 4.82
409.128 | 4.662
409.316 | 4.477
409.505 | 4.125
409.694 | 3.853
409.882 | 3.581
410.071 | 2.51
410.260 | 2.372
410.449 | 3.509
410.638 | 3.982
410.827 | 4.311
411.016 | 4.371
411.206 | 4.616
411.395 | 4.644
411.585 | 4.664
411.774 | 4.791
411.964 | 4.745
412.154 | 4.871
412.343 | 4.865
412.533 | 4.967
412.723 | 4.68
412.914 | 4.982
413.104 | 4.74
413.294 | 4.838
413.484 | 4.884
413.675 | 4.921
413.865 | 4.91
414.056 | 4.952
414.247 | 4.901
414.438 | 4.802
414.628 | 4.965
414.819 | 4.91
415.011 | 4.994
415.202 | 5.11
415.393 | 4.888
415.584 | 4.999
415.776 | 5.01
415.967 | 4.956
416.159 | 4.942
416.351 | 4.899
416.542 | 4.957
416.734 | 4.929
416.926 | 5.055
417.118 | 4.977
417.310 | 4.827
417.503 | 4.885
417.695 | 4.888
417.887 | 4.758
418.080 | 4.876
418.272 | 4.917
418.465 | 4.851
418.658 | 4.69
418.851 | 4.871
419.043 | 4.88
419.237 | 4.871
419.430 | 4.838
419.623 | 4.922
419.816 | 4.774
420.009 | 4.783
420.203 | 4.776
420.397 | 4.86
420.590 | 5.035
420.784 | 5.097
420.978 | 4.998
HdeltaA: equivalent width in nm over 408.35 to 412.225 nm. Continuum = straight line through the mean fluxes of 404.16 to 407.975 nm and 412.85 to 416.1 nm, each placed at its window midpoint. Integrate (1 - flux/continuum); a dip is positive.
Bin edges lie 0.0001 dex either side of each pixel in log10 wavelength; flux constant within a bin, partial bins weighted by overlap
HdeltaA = 0.55 nm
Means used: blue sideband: 4.98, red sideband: 4.93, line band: 4.25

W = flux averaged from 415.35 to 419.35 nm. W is 4.9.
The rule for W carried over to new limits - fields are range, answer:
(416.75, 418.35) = 4.9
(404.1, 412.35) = 4.63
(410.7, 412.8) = 4.67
